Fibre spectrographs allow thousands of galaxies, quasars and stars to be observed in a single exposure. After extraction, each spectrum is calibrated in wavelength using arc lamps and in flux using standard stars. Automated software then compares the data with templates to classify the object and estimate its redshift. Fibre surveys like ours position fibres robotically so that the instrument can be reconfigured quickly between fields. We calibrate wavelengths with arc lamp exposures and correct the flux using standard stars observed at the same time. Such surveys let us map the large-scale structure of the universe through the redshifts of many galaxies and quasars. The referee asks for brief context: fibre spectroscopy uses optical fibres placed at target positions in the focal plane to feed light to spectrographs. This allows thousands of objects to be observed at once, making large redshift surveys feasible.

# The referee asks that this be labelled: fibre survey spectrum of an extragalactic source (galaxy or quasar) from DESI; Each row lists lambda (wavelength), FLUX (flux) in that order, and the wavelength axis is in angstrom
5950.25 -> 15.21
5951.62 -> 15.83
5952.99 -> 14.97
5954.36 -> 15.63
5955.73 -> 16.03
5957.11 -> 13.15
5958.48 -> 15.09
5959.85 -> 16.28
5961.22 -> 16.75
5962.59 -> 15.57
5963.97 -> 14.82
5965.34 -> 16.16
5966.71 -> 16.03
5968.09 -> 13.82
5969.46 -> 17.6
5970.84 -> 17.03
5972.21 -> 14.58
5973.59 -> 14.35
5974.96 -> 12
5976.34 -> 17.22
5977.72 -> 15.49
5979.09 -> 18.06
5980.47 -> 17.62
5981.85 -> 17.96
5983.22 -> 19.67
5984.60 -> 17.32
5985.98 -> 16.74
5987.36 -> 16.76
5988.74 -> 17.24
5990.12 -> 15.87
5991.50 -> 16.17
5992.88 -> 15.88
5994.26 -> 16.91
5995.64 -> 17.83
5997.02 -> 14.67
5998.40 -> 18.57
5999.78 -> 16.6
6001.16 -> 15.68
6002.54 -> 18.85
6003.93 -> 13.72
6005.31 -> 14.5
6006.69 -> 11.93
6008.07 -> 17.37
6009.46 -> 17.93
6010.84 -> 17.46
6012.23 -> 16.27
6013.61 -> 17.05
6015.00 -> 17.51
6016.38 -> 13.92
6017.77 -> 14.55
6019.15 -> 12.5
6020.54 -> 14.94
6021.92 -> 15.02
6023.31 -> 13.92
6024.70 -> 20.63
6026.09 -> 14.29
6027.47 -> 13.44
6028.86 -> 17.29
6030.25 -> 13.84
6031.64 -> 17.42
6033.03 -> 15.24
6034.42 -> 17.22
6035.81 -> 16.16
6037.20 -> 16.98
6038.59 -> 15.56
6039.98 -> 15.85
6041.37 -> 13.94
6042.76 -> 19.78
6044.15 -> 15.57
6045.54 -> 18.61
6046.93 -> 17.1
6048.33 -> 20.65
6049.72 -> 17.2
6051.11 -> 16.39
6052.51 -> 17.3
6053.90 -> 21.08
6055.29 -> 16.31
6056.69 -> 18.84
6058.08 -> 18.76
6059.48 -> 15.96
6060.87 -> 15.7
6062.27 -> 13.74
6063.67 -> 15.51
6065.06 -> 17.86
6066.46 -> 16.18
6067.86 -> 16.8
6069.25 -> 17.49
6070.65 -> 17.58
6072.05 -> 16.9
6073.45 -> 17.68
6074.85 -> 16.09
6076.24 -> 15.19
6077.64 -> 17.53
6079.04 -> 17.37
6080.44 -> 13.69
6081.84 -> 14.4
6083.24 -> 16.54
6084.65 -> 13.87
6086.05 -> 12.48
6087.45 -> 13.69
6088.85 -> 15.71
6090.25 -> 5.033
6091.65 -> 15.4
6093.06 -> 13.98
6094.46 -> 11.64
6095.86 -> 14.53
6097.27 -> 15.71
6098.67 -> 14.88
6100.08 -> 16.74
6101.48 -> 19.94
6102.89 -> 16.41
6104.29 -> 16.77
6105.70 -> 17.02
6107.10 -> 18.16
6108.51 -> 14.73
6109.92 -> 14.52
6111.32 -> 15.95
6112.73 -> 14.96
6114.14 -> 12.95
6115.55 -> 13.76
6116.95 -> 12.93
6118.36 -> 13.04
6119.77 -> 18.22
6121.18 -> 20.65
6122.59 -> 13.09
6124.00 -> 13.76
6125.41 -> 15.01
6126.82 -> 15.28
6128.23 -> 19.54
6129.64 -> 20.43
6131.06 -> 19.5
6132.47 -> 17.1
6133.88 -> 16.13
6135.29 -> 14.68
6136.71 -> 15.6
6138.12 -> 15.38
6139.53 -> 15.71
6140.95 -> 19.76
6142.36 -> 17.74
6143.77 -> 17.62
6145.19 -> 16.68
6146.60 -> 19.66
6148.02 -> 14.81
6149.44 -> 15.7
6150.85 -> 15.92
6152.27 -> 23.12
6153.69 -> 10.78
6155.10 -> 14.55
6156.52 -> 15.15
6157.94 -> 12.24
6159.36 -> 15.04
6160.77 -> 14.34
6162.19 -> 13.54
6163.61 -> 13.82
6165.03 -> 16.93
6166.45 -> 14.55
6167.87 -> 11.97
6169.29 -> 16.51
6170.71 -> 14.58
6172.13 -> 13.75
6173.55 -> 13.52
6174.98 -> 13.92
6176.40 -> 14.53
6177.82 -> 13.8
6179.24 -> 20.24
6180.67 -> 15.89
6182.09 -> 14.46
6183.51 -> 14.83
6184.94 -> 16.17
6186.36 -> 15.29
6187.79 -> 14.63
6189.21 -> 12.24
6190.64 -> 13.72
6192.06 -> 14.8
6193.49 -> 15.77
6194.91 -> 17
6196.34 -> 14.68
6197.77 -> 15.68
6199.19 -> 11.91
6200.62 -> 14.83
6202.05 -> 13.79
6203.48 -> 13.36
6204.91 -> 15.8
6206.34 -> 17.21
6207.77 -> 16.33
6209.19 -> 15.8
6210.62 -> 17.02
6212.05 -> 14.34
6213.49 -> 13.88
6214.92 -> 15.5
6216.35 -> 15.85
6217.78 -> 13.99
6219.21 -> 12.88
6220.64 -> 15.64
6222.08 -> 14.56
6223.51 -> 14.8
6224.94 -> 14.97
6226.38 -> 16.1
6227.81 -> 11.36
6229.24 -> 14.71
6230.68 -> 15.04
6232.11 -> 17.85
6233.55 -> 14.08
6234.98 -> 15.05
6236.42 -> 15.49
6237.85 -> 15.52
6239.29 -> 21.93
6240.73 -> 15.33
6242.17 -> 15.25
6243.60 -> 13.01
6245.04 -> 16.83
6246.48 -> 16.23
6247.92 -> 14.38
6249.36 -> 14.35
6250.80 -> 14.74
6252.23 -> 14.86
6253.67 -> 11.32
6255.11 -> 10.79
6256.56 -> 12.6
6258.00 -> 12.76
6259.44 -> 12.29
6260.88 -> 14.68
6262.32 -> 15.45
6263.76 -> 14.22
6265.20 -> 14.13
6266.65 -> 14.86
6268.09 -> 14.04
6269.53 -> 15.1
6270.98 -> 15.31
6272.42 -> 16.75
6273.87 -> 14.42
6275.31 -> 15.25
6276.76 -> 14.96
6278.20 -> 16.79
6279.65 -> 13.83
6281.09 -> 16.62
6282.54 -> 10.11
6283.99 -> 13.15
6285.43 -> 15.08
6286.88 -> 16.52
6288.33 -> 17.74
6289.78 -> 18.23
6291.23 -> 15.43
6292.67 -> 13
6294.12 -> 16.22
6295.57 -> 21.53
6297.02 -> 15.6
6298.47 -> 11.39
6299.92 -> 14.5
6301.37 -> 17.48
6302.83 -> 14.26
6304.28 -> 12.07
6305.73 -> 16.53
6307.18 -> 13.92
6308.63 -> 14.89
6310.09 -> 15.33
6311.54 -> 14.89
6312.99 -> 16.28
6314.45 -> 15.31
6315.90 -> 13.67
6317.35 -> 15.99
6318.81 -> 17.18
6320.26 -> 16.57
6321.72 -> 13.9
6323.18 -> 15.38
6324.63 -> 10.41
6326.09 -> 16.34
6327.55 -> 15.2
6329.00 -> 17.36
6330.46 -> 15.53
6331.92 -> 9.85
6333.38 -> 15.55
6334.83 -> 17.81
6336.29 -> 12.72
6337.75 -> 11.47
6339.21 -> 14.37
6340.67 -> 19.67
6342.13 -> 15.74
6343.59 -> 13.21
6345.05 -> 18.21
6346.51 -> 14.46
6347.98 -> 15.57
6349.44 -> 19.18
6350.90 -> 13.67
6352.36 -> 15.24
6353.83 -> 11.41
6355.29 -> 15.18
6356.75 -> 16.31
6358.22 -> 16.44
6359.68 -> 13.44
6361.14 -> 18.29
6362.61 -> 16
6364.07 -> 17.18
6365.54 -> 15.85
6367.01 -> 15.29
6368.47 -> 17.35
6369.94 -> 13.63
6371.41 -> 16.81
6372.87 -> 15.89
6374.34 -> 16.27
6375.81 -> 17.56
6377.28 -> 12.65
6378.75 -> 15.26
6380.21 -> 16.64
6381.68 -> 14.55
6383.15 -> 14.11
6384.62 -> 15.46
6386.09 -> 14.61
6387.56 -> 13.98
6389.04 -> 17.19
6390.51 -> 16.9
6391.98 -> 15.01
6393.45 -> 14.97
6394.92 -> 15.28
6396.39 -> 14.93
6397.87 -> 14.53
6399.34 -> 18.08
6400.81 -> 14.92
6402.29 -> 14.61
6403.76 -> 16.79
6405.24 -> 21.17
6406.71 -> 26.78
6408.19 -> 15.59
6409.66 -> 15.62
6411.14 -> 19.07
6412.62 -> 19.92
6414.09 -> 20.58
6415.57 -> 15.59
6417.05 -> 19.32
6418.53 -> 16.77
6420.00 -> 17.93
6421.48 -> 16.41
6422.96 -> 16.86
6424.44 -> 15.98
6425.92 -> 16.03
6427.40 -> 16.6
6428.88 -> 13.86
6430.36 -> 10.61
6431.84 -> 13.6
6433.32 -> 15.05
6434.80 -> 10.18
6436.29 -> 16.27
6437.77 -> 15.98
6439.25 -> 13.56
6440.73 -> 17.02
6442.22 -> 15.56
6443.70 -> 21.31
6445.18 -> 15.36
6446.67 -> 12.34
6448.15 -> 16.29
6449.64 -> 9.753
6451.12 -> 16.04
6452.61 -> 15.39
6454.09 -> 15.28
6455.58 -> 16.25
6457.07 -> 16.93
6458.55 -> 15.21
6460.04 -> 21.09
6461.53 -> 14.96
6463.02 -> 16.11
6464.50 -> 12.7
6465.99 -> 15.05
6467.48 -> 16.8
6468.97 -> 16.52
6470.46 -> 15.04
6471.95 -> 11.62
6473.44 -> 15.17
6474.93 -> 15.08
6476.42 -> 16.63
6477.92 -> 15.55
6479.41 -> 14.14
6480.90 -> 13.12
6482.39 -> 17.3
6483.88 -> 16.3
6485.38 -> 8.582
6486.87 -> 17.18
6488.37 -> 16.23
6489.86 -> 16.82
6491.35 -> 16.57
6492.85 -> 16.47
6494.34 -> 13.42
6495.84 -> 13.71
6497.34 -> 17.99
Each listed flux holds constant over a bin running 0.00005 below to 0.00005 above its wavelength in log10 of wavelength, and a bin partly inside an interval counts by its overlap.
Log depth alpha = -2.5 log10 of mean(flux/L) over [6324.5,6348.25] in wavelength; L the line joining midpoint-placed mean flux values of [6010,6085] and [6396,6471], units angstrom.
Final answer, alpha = 0.08 mag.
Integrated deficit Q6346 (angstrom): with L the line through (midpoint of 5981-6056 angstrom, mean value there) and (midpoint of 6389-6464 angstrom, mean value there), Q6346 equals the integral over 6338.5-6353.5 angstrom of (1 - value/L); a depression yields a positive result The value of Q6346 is 0.41 angstrom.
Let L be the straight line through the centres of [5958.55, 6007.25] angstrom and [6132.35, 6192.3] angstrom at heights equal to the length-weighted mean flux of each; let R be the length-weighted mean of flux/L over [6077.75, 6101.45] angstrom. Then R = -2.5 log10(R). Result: 0.097 mag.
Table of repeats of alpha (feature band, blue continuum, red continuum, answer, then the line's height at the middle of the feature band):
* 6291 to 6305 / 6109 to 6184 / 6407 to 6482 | 0.038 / 15.7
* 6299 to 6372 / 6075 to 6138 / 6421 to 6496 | 0.003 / 15.3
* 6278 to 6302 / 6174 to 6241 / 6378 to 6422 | 0.027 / 15.8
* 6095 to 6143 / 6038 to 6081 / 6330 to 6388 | 0.028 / 16.6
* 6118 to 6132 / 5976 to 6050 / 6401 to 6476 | -0.041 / 16.3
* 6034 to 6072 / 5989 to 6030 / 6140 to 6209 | -0.087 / 15.7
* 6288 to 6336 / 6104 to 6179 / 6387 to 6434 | 0.068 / 16.3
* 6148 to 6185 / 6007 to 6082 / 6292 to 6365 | 0.068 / 15.9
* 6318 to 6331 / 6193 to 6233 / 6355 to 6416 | 0.039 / 15.9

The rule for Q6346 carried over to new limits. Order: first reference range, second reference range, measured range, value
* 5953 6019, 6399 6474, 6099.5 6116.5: 0.2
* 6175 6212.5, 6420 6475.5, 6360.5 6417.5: -4.7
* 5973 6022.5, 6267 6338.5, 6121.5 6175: -0.5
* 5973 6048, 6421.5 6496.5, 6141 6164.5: 0.2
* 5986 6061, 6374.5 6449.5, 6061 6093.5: 2.2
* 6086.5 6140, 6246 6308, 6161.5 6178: 1.0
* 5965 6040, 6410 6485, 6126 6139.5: -0.9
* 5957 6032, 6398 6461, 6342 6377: 1.2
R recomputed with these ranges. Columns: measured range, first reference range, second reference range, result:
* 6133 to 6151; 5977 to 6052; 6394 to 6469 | -0.018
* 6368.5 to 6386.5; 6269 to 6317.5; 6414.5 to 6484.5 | -0.001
